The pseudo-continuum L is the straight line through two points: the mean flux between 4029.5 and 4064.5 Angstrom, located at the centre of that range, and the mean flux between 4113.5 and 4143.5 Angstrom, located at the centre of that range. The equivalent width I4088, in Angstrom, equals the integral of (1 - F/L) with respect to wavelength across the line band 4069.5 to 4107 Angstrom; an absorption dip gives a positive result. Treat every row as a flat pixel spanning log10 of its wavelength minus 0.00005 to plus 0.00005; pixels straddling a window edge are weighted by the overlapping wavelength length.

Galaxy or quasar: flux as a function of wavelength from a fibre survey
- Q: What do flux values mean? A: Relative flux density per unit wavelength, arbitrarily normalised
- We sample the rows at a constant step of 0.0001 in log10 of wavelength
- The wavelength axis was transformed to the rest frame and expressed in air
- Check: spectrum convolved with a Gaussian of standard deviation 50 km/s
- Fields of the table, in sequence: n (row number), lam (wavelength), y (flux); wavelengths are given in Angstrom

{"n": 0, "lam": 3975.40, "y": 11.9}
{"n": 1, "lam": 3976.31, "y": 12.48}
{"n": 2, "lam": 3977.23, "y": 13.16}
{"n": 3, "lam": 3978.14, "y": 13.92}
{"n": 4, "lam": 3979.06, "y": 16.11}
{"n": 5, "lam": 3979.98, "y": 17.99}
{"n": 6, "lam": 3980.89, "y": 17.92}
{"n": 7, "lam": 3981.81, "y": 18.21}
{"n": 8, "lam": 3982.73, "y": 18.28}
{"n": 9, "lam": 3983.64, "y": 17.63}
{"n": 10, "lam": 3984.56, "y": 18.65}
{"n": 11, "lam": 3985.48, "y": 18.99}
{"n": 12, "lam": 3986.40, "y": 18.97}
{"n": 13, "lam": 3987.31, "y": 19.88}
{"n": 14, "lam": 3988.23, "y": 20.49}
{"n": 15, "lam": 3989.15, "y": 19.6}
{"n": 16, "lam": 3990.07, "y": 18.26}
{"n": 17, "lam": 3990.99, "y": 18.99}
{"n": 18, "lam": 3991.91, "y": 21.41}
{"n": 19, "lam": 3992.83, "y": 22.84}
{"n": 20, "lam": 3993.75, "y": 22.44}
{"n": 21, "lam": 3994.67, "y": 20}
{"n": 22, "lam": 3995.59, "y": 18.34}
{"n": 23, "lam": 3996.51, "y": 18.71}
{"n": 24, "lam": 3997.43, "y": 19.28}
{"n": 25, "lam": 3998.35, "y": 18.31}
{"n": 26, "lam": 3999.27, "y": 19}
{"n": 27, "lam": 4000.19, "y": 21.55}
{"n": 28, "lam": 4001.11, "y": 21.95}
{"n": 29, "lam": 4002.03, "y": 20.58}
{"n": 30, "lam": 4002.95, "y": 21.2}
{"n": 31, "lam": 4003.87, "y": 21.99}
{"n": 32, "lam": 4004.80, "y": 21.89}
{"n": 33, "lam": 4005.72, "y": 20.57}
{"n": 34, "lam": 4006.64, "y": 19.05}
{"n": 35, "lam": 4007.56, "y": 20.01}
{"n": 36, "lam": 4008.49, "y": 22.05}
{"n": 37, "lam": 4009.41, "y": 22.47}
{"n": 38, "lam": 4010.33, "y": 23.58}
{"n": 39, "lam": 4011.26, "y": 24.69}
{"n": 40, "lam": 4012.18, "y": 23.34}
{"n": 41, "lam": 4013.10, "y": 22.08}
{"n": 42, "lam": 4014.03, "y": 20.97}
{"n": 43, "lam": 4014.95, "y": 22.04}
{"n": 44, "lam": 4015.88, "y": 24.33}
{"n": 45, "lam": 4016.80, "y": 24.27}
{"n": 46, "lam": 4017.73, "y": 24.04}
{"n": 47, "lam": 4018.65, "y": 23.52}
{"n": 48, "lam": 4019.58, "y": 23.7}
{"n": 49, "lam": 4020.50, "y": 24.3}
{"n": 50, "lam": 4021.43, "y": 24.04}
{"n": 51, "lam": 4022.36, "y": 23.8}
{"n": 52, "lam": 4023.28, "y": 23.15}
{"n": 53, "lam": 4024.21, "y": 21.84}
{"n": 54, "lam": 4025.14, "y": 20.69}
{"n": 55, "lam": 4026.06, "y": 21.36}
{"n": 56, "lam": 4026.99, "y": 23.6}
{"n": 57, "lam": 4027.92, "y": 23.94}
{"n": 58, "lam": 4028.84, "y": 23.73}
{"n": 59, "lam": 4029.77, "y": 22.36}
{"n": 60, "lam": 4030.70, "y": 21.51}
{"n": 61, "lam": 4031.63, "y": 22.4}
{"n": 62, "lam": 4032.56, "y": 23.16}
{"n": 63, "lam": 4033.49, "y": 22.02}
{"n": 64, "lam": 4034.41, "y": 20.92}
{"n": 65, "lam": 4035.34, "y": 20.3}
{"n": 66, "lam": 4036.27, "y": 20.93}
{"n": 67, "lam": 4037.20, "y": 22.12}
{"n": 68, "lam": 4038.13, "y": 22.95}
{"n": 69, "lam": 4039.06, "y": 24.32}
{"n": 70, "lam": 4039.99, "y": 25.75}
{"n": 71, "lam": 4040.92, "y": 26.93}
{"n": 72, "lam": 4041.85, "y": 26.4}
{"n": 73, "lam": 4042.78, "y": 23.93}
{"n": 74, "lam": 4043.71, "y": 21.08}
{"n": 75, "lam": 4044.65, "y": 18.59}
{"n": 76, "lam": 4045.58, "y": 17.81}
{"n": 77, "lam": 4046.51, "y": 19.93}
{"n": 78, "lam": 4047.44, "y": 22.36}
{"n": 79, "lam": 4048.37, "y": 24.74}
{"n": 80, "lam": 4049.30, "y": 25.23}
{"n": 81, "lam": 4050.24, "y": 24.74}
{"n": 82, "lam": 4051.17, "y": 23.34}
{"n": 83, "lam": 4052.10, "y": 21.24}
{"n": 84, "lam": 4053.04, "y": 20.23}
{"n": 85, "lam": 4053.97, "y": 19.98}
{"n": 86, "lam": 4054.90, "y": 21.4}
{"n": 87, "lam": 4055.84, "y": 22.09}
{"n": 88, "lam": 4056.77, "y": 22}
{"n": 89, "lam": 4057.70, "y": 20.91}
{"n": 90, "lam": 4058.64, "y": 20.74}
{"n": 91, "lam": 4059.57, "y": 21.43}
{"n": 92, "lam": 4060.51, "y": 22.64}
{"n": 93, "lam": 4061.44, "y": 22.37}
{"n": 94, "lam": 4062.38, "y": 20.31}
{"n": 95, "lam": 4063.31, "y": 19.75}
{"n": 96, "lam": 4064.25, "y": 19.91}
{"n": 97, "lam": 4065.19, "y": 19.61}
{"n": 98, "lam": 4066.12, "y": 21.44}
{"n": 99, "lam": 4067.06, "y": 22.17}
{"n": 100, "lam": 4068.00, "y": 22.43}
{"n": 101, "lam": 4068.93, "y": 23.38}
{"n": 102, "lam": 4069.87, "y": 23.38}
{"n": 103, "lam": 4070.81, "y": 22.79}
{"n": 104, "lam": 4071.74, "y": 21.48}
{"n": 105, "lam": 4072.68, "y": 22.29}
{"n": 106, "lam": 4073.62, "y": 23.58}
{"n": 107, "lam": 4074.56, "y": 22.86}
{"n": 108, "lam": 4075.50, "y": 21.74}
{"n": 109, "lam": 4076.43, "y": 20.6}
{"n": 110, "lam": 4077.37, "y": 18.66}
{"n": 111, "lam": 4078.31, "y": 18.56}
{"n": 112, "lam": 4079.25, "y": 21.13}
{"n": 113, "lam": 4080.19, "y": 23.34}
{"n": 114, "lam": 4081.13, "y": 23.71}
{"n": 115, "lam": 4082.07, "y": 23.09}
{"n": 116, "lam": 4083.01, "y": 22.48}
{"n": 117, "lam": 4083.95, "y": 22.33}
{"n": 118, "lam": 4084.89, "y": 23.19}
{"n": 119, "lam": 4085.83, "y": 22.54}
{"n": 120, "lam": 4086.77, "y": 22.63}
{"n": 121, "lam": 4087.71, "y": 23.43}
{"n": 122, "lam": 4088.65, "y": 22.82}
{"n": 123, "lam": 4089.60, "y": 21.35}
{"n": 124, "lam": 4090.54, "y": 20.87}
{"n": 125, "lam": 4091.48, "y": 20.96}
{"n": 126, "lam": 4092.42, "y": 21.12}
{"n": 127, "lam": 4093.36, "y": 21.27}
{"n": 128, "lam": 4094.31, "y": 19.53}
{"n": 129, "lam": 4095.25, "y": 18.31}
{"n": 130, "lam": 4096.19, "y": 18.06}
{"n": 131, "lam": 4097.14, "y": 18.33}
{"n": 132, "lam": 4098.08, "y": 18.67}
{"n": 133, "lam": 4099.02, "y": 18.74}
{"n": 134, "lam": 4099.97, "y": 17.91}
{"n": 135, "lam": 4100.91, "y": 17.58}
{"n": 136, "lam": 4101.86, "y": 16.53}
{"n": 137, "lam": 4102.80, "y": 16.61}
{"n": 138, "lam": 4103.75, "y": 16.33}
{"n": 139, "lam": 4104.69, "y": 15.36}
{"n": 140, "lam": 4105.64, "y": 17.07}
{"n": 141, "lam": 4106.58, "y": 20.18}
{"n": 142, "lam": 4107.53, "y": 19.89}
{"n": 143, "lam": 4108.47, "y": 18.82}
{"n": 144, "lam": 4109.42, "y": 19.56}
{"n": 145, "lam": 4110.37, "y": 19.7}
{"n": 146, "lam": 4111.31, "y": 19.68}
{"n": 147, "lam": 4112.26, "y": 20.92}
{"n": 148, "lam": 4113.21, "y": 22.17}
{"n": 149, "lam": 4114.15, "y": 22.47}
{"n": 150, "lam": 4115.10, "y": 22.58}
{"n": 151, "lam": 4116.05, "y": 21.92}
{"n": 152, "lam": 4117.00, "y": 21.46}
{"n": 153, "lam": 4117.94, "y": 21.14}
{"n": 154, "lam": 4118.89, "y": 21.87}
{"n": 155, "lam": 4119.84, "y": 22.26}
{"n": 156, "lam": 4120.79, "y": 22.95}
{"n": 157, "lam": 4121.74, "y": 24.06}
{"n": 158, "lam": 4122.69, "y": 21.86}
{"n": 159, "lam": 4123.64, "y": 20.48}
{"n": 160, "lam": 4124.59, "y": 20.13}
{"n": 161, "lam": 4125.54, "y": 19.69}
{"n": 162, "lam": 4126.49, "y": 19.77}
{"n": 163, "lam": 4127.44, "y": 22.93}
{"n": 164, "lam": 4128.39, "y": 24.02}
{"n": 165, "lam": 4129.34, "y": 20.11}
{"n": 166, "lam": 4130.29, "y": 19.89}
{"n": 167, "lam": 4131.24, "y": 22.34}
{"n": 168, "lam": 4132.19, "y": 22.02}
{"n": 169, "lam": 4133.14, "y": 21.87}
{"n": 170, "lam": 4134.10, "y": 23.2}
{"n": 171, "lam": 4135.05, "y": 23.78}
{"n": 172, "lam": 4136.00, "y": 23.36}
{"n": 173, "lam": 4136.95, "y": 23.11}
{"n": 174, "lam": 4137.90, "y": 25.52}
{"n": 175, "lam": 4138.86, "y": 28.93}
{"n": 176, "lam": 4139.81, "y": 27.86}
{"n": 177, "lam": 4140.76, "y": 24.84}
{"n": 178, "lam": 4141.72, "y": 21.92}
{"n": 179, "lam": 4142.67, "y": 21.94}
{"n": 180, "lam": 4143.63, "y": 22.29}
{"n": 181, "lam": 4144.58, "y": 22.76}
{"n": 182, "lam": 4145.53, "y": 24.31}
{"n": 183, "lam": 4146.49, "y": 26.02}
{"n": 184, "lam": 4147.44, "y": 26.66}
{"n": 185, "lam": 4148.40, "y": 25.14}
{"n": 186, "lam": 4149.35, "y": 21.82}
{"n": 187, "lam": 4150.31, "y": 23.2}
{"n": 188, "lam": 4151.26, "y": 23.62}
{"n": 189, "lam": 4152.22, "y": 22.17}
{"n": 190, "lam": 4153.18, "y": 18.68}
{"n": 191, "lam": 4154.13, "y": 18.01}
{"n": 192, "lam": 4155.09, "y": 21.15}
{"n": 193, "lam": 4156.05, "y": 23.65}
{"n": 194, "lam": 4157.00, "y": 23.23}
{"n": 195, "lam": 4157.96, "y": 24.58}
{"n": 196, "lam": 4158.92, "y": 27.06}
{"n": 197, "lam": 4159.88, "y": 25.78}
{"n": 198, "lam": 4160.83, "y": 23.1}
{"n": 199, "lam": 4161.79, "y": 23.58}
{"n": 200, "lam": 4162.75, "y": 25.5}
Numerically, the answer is 3.0 Angstrom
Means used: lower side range 22.1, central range 20.5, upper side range 22.6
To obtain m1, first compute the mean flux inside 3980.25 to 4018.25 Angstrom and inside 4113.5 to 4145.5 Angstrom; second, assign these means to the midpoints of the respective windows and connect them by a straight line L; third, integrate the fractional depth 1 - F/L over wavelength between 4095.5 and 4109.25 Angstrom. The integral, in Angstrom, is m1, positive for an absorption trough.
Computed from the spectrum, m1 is 2.67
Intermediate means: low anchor 20.7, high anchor 22.6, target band 17.9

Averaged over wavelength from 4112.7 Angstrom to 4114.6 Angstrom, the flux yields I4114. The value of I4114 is 22.3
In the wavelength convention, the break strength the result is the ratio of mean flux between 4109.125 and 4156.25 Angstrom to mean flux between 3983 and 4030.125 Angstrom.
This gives 1.0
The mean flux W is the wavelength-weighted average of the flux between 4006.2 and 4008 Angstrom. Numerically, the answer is 19.6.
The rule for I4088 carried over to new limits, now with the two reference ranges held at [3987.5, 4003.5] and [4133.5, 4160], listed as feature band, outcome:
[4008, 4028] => -2.3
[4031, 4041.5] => -0.9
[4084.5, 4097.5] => 0.8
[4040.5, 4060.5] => -0.6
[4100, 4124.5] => 3.0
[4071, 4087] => 0.1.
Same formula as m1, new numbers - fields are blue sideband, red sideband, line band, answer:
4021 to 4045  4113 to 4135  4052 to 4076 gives 0.88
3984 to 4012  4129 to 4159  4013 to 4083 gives -2.67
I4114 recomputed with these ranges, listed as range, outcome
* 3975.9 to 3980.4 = 14.7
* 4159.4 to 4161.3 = 24.5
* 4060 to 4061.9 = 22.5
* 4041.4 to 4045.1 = 22.5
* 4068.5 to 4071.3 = 23.2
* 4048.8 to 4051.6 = 24.4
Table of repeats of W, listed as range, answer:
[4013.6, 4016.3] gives 22.4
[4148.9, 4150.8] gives 22.5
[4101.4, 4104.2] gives 16.5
